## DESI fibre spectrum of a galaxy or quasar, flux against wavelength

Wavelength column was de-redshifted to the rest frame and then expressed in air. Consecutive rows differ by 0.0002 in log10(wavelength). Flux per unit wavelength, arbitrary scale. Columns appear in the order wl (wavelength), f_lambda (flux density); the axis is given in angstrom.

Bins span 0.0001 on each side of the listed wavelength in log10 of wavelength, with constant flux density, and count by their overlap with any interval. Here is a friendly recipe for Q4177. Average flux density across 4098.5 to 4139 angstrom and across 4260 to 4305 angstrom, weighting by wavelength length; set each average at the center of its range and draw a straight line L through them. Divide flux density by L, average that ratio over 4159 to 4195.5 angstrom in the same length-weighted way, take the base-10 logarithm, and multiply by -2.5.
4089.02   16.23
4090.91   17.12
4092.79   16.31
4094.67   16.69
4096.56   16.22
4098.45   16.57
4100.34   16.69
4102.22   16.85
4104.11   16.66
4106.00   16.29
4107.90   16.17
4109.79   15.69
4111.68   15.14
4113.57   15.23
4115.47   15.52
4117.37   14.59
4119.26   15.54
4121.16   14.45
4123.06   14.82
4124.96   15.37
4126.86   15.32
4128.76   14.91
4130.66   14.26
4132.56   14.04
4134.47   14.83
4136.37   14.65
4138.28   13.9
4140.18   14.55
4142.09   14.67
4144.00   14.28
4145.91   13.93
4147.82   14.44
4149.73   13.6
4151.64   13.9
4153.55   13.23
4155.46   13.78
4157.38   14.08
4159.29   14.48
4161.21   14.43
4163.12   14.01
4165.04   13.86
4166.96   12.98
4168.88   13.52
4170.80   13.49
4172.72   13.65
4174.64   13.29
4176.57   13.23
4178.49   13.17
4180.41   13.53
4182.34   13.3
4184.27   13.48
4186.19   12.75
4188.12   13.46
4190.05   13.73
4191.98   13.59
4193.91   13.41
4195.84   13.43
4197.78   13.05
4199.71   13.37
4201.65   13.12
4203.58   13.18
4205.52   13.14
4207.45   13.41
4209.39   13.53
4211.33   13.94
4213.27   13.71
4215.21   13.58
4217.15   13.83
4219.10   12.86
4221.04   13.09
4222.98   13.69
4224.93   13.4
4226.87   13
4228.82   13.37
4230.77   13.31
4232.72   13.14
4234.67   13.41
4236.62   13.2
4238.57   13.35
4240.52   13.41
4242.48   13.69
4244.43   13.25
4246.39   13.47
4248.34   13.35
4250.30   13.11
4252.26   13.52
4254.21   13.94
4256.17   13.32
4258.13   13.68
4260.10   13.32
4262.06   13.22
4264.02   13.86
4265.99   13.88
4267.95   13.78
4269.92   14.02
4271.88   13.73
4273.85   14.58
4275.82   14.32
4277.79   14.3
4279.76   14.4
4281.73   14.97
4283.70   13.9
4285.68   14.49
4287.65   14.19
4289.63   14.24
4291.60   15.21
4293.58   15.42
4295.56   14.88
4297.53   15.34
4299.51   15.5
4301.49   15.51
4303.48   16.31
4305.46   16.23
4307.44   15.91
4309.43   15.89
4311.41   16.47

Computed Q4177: 0.12 mag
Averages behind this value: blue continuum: 15.3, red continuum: 14.5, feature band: 13.5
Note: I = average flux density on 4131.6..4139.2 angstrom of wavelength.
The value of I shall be 14.3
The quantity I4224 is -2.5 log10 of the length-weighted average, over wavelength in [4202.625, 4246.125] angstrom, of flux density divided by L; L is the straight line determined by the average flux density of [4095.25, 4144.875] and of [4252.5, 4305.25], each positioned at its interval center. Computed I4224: 0.10 mag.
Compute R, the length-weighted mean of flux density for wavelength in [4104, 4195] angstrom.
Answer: 14.2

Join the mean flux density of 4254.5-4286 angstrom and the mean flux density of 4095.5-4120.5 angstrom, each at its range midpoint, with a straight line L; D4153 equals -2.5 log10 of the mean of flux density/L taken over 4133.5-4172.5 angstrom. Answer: 0.10 mag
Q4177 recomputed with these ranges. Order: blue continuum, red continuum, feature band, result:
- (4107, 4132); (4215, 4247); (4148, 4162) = 0.05 mag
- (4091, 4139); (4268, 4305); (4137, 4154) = 0.09 mag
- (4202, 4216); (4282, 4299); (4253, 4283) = 0.03 mag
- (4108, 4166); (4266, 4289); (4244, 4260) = 0.07 mag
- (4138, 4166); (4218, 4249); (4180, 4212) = 0.02 mag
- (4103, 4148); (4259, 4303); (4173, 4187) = 0.12 mag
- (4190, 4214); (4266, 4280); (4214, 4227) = 0.02 mag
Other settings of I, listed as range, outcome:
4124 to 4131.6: 15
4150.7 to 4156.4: 13.6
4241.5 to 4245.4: 13.5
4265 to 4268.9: 13.8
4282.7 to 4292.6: 14.4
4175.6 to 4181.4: 13.3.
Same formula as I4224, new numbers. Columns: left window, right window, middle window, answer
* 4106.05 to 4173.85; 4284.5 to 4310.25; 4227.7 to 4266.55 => 0.12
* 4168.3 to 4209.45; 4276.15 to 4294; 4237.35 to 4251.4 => 0.05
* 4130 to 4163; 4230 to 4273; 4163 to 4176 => 0.04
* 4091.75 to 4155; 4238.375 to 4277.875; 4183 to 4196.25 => 0.08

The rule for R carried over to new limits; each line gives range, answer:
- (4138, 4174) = 13.9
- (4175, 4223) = 13.4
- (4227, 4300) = 13.9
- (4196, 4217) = 13.4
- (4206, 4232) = 13.4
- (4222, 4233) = 13.3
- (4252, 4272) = 13.7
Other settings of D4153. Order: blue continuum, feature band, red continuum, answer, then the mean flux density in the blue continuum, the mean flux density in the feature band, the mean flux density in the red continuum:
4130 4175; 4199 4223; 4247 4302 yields 0.05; 14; 13.4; 14.2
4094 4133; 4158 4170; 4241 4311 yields 0.10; 15.6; 13.9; 14.4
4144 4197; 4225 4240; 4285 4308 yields 0.09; 13.6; 13.3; 15.3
